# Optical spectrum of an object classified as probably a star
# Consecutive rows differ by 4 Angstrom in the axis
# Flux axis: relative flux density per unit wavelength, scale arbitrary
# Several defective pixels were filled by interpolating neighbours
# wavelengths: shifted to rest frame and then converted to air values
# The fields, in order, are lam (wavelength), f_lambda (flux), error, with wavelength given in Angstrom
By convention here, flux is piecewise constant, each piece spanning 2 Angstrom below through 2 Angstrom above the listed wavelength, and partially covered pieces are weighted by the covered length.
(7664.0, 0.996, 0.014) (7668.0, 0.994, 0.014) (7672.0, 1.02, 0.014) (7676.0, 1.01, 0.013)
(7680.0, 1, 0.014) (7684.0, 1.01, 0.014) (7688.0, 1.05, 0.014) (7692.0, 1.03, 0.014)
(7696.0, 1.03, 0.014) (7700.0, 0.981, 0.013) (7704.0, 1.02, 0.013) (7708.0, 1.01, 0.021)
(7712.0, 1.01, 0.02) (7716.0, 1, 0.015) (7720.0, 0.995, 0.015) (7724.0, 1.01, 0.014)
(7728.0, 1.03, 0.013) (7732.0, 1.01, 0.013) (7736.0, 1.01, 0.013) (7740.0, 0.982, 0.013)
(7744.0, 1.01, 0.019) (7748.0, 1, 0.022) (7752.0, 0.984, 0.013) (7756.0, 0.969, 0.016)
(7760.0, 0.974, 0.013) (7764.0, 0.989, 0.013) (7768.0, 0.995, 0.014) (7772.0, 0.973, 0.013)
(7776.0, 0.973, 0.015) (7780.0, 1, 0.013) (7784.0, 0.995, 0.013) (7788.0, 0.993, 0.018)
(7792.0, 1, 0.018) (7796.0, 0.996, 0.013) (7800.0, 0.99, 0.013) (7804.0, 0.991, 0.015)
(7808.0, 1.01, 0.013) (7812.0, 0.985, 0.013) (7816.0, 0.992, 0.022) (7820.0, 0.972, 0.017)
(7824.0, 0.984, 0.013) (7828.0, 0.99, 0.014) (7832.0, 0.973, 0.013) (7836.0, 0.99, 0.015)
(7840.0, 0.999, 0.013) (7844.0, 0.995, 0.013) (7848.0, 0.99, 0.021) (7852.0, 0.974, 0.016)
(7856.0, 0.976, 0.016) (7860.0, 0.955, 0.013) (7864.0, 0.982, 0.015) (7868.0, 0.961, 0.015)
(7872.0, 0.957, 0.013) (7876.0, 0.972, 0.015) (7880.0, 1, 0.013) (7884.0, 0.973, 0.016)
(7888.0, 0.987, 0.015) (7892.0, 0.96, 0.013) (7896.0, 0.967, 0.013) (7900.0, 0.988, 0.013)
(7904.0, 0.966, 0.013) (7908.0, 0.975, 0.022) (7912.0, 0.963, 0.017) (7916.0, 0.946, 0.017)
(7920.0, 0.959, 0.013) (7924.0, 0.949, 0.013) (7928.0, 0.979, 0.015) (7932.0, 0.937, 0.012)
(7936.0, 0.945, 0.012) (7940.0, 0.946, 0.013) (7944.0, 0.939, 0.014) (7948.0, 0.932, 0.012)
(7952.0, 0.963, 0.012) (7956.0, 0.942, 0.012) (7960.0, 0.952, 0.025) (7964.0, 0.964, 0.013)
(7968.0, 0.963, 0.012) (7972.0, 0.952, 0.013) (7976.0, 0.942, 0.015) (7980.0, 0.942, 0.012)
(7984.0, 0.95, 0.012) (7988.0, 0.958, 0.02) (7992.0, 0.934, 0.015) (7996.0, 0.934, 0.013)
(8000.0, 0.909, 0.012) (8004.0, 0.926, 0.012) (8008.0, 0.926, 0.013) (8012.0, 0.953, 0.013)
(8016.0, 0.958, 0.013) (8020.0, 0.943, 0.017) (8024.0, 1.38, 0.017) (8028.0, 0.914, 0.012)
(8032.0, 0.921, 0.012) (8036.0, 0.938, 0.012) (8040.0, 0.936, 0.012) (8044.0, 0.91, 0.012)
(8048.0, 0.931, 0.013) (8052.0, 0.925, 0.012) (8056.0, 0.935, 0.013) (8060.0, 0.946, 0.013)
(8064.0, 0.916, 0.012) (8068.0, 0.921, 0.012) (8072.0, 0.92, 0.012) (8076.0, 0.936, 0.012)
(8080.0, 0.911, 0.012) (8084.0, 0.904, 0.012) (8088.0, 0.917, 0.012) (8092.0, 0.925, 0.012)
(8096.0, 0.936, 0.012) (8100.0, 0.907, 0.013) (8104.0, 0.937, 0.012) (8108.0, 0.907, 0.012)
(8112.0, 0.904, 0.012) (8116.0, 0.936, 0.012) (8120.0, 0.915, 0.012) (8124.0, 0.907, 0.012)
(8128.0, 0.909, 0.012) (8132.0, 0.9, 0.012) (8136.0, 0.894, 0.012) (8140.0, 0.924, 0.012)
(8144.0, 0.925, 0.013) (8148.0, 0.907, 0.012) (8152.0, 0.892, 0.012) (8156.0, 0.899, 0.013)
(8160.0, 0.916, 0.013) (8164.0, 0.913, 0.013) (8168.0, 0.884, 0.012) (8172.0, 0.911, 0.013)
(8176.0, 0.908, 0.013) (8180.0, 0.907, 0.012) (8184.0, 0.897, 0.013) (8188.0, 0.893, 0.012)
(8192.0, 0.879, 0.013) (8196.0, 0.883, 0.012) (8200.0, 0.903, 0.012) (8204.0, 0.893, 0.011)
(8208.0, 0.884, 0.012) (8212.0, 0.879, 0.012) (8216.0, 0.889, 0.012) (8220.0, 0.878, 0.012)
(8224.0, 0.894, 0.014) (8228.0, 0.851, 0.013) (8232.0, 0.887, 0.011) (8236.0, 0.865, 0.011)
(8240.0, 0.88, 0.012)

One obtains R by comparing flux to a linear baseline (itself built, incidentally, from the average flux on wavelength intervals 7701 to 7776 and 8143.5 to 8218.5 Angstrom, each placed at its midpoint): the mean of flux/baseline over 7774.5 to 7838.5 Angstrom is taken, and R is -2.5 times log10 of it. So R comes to -0.01 mag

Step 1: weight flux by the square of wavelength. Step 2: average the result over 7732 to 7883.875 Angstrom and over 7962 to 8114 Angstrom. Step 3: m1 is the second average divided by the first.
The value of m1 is 1.01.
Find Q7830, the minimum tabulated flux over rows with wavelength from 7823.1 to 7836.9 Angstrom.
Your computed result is 0.973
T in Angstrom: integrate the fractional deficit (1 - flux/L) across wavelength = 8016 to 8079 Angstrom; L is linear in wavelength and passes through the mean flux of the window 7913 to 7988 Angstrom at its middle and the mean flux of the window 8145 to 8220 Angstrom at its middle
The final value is -2.0 Angstrom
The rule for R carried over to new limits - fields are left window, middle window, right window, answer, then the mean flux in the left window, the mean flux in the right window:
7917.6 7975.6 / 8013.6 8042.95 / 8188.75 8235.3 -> -0.07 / 0.951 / 0.883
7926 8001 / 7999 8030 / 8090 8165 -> -0.06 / 0.947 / 0.913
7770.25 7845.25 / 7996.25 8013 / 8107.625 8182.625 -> 0.02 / 0.99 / 0.908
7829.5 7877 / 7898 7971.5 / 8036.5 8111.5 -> 0.00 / 0.977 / 0.923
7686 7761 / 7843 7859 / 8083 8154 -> -0.01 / 1.01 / 0.914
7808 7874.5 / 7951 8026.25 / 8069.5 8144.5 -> -0.03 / 0.981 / 0.916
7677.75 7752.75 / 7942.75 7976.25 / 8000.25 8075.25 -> 0.02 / 1.01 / 0.954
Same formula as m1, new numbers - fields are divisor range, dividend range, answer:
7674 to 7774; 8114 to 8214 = 1.00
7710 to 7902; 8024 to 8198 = 1.00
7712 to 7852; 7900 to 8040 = 1.01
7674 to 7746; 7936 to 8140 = 1.01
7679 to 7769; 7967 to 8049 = 1.03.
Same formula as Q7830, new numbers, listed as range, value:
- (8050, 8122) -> 0.904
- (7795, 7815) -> 0.985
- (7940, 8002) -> 0.909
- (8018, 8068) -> 0.91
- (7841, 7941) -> 0.937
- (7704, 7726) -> 0.995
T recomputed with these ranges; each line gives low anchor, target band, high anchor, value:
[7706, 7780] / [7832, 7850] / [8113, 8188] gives -0.31 Angstrom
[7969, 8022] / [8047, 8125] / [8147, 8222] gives -0.23 Angstrom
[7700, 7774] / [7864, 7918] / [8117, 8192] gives -0.39 Angstrom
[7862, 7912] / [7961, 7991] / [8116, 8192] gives -0.04 Angstrom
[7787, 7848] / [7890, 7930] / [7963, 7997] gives 0.07 Angstrom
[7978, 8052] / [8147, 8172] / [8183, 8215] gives 0.03 Angstrom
